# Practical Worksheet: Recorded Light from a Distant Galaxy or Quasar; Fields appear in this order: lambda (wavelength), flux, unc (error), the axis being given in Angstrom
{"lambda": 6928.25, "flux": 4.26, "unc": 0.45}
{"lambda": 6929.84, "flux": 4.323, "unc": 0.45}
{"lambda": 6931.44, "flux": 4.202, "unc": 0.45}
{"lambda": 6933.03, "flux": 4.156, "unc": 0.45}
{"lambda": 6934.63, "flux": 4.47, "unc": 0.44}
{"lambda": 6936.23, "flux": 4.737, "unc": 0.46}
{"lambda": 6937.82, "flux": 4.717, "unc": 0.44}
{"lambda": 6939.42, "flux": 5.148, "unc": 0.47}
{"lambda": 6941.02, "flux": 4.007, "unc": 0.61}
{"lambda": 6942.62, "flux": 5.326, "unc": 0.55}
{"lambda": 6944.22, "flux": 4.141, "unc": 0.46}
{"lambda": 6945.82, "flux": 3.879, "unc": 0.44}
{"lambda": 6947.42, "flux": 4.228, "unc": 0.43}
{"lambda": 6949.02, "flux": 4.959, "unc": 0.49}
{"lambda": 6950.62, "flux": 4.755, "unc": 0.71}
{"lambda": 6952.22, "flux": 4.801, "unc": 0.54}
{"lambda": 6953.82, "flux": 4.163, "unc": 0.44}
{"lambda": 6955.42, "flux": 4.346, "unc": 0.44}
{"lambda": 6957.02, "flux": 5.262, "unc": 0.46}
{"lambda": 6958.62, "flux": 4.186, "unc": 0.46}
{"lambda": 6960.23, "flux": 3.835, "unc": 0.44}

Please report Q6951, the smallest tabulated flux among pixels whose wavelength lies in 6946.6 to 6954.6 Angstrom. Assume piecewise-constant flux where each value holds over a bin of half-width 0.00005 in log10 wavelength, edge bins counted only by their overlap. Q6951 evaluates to 4.163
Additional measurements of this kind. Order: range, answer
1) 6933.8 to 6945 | 4.007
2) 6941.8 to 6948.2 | 3.879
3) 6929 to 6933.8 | 4.156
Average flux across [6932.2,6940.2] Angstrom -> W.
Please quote 4.65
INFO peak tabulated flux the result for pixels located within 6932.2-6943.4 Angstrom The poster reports 5.326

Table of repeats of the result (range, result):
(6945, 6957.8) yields 5.262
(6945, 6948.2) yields 4.228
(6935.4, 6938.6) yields 4.737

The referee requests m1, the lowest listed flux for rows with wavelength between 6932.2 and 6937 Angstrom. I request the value 4.156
